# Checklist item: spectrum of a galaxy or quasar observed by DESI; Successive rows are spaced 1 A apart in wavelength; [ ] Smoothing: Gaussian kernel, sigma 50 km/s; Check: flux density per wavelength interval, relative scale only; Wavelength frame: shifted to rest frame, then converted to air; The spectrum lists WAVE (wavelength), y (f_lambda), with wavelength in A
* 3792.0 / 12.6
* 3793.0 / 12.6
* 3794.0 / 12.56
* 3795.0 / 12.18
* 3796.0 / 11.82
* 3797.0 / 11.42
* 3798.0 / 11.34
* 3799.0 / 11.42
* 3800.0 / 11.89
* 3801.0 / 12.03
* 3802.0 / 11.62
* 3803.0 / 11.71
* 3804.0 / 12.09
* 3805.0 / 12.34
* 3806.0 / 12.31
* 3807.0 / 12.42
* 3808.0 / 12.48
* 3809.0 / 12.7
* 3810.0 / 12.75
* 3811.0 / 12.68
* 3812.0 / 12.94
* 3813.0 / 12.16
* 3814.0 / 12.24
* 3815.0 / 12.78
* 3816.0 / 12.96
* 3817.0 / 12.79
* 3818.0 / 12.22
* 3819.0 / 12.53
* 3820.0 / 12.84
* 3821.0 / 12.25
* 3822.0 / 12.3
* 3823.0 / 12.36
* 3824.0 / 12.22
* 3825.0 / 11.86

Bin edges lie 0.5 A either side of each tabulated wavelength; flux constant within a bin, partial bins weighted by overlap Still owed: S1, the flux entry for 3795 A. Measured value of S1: 12.18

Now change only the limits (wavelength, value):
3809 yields 12.7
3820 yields 12.84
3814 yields 12.24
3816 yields 12.96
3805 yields 12.34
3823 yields 12.36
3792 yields 12.6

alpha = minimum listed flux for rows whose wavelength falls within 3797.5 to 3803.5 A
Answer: 11.34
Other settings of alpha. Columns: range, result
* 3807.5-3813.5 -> 12.16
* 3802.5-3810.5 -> 11.71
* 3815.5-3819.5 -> 12.22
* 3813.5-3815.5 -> 12.24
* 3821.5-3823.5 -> 12.3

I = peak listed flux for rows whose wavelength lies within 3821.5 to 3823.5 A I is 12.36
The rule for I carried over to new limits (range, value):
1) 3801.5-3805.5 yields 12.34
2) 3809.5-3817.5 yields 12.96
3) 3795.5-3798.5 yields 11.82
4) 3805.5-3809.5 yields 12.7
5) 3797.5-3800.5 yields 11.89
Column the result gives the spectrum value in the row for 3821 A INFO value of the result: 12.25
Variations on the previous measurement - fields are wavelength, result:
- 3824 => 12.22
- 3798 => 11.34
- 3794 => 12.56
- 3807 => 12.42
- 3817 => 12.79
